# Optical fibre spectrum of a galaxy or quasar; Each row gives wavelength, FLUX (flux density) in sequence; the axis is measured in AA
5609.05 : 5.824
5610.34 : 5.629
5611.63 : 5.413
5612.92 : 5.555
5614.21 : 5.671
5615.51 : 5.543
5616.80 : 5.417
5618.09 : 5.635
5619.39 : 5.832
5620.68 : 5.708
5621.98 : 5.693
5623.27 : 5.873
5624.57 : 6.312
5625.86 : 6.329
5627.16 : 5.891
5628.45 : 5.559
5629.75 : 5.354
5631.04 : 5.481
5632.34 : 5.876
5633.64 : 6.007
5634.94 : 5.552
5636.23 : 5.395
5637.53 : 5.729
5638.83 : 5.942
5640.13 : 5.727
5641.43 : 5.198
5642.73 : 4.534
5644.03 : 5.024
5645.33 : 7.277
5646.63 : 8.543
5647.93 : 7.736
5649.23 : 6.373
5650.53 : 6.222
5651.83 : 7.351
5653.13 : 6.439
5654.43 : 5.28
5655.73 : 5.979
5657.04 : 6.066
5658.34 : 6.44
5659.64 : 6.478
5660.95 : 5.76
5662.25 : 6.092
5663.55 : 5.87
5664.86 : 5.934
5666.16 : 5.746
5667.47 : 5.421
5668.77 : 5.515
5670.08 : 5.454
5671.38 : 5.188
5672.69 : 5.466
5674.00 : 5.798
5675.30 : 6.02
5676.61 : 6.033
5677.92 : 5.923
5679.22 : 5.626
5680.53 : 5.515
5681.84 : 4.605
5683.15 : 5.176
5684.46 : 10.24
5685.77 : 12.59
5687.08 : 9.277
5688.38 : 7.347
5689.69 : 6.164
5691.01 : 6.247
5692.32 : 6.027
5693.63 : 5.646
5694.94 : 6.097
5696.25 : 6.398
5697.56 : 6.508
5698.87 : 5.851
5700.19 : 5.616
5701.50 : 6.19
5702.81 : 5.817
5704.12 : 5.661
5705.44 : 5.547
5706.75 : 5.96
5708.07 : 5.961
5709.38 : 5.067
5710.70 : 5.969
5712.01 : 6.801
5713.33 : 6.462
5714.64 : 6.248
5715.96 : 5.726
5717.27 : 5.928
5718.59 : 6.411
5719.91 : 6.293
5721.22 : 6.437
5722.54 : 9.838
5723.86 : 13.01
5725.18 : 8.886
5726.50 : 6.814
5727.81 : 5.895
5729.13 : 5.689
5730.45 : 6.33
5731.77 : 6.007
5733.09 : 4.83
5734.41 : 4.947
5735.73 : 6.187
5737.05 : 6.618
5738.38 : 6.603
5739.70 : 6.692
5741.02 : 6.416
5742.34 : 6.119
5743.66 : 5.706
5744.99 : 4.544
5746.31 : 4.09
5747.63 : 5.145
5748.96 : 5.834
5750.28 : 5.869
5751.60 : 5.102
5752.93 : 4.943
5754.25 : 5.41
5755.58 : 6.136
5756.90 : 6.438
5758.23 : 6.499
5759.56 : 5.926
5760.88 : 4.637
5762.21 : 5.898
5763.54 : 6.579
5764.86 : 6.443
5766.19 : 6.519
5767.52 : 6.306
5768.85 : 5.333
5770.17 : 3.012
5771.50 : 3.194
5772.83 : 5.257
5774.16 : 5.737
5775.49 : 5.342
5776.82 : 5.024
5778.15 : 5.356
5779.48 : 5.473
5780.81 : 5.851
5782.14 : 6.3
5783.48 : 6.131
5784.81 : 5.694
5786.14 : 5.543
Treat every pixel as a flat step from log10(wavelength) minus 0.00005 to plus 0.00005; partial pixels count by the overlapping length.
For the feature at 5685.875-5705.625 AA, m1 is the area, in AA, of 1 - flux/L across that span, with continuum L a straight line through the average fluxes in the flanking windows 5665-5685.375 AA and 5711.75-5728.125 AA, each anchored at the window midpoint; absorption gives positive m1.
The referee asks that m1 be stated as 0.2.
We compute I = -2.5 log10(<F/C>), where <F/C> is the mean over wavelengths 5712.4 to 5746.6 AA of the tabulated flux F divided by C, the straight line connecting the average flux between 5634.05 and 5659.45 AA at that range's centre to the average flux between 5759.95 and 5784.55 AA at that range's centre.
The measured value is -0.143 mag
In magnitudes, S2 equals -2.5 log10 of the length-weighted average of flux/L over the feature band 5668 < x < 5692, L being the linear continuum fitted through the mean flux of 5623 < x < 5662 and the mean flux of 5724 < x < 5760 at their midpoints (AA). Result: -0.09 mag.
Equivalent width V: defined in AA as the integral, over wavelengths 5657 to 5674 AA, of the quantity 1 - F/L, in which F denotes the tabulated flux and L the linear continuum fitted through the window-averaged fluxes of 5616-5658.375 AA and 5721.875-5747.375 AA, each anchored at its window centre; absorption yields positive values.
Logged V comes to 1.0 AA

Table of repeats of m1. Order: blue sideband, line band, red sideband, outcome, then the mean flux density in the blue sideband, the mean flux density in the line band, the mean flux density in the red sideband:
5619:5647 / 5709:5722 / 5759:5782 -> -1.4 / 5.83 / 6.19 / 5.43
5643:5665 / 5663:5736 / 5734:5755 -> -4.8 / 6.38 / 6.4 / 5.65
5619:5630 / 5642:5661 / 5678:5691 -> 0.3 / 5.86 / 6.38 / 7.27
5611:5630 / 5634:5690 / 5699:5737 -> -2.3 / 5.73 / 6.28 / 6.44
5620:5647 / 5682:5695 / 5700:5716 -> -3.3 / 5.83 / 7.43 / 5.94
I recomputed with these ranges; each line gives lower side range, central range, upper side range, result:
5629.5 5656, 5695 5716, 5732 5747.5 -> -0.03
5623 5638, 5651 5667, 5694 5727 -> -0.01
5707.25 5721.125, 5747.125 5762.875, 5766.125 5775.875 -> -0.07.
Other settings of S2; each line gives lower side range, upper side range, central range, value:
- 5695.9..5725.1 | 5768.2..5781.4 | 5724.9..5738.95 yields -0.024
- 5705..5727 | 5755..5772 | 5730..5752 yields 0.097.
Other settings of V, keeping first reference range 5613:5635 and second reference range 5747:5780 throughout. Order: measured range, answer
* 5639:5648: -0.7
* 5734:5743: -1.2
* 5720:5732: -4.5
